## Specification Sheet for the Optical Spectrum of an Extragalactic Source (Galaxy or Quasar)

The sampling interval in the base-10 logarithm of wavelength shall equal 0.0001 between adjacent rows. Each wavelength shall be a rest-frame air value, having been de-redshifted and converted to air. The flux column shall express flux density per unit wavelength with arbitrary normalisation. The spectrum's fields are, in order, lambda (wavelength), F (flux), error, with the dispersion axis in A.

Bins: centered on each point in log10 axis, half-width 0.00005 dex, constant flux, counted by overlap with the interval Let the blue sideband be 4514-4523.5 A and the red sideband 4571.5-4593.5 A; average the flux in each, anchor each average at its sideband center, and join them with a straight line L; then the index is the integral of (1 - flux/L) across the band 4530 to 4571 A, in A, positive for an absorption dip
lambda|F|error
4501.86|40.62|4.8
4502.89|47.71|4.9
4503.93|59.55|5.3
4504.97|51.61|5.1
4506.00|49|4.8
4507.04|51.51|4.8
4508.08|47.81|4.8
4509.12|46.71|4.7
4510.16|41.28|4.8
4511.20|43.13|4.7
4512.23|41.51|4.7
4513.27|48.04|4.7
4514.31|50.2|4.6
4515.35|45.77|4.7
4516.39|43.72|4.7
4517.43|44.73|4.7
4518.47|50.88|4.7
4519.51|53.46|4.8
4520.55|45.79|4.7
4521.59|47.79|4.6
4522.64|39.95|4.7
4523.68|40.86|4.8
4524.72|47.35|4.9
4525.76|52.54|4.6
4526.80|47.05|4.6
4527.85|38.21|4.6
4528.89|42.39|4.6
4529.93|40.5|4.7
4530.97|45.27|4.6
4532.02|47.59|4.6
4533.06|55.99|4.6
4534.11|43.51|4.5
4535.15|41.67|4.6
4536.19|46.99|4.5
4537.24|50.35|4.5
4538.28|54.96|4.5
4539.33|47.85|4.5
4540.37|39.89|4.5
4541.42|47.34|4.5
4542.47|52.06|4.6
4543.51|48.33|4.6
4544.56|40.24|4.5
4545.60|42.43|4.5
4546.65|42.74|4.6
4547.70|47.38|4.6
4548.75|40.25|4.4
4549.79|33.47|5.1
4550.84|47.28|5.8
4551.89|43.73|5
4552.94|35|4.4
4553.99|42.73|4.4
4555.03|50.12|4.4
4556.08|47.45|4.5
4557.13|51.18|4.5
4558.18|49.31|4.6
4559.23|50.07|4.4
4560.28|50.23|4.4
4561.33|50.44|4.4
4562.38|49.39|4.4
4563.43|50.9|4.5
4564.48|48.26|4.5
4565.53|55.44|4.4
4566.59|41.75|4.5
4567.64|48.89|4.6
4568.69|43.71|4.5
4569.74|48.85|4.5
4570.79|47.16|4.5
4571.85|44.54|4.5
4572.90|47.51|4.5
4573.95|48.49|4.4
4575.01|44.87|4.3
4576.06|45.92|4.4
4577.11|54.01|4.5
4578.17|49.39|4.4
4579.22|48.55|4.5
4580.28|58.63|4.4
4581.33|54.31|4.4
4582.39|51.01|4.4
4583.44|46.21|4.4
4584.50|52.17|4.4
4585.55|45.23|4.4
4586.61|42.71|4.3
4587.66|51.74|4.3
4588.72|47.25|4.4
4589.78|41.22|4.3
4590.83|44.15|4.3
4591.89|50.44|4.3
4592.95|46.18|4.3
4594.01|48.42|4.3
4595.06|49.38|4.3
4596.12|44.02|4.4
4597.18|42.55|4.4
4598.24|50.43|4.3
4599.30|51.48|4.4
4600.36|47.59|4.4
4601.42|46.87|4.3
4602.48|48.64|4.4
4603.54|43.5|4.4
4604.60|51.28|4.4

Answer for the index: 0.8 A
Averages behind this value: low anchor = 46.6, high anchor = 48.3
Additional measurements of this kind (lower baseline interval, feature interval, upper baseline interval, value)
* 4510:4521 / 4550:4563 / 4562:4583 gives 0.4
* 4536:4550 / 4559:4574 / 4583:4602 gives -0.7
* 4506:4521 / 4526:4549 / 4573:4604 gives 0.7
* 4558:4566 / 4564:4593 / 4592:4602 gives 0.5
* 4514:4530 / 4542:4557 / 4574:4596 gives 1.0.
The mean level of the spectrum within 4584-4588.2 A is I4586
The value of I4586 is 48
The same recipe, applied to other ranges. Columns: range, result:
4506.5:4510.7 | 46.7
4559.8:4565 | 49.9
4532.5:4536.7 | 47.1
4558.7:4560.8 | 50.1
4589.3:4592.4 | 45.4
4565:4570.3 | 47.7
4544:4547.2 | 41.9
